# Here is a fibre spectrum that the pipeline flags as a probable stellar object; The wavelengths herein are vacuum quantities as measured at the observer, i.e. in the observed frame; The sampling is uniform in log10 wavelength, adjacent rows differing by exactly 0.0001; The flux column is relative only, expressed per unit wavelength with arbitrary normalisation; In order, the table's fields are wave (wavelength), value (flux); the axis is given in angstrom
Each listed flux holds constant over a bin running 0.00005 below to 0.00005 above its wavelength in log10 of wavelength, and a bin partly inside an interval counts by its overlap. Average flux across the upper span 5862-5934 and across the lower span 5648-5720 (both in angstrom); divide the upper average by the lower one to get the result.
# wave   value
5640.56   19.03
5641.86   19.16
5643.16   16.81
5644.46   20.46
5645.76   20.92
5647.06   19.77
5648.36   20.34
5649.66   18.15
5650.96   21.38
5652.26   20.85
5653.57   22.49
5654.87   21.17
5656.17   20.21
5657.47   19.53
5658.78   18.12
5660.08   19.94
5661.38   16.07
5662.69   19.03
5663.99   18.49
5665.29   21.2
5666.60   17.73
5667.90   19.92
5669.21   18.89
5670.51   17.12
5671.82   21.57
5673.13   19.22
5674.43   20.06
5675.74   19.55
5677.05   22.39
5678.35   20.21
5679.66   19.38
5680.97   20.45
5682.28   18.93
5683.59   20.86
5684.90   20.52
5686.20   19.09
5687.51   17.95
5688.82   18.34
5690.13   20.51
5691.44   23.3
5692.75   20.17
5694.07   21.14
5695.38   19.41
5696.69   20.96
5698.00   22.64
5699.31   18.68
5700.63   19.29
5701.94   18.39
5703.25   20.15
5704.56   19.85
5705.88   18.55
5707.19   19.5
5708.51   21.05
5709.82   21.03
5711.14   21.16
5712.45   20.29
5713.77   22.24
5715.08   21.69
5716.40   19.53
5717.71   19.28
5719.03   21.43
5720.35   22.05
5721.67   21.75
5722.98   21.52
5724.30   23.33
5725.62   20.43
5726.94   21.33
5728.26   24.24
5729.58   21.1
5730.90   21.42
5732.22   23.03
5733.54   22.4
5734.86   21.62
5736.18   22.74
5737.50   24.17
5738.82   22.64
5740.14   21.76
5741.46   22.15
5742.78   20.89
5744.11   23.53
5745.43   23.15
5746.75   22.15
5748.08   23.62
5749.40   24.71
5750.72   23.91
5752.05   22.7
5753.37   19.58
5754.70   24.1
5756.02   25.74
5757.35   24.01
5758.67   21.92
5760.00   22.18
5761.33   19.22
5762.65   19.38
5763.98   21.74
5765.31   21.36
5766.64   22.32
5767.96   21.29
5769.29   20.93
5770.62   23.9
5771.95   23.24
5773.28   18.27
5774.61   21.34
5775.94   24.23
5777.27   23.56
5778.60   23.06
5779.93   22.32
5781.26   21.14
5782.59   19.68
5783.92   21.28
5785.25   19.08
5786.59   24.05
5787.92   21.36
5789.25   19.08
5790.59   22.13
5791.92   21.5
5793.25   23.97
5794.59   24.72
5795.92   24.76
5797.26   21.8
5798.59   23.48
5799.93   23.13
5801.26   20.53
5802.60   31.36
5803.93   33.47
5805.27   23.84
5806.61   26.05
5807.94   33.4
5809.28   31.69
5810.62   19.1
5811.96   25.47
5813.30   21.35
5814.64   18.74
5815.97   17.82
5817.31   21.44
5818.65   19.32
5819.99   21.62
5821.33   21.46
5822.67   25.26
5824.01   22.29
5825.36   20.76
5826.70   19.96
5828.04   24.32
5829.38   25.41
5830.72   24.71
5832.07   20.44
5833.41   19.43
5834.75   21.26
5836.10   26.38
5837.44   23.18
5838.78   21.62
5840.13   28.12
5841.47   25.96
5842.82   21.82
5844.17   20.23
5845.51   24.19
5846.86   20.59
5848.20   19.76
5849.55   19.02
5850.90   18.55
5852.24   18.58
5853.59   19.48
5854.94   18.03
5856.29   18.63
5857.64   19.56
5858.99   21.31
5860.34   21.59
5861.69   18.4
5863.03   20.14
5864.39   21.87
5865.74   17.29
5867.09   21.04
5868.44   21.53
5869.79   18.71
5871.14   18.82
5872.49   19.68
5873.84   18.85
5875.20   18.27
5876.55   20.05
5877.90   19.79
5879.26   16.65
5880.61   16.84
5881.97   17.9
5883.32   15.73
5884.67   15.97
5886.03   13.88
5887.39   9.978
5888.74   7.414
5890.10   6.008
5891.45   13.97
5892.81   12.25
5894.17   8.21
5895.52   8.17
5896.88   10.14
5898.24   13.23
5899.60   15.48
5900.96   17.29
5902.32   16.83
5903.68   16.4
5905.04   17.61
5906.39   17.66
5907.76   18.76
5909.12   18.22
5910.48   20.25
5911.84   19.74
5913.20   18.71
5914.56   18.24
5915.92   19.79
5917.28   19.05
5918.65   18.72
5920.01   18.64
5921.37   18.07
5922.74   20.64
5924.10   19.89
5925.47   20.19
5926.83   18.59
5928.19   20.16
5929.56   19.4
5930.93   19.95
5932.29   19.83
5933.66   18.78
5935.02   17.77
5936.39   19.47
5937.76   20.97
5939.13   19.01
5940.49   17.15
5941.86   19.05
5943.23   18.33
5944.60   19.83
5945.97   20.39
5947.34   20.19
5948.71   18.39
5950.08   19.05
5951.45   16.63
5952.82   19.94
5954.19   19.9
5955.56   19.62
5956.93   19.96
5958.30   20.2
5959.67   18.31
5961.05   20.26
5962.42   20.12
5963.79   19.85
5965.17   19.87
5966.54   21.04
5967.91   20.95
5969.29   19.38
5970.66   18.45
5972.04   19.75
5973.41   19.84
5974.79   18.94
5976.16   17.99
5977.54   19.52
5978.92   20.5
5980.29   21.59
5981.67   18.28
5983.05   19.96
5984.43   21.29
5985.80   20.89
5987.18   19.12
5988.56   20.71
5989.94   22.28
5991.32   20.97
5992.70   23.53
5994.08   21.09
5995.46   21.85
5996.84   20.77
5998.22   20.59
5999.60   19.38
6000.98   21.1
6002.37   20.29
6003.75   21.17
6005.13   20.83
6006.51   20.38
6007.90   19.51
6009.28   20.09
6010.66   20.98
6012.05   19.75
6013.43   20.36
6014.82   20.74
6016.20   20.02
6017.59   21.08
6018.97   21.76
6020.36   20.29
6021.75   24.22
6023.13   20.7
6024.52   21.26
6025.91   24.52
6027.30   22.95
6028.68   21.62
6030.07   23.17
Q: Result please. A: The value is 0.86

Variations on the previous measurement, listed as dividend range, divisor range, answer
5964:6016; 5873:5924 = 1.27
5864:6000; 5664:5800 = 0.86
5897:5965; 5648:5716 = 0.94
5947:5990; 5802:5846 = 0.83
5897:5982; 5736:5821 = 0.83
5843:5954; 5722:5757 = 0.79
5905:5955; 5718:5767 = 0.86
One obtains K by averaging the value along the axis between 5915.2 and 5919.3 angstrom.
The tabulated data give 19.2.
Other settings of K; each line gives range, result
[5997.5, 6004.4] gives 20.5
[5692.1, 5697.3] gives 20.4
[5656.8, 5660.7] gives 19.2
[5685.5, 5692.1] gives 19.9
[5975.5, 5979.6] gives 19.3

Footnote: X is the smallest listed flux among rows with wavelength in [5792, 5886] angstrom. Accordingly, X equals 15.73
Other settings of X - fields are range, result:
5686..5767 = 17.95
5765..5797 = 18.27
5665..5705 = 17.12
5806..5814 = 19.1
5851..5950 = 6.008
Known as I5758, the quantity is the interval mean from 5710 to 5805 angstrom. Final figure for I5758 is 22.4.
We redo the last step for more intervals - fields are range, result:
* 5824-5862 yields 21.5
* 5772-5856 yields 22.6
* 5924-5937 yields 19.4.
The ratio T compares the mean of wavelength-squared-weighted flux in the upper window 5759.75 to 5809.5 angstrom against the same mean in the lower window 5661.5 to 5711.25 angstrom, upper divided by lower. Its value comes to 1.20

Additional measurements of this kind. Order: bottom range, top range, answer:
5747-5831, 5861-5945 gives 0.79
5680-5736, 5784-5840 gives 1.16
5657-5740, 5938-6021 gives 1.08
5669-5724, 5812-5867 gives 1.10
